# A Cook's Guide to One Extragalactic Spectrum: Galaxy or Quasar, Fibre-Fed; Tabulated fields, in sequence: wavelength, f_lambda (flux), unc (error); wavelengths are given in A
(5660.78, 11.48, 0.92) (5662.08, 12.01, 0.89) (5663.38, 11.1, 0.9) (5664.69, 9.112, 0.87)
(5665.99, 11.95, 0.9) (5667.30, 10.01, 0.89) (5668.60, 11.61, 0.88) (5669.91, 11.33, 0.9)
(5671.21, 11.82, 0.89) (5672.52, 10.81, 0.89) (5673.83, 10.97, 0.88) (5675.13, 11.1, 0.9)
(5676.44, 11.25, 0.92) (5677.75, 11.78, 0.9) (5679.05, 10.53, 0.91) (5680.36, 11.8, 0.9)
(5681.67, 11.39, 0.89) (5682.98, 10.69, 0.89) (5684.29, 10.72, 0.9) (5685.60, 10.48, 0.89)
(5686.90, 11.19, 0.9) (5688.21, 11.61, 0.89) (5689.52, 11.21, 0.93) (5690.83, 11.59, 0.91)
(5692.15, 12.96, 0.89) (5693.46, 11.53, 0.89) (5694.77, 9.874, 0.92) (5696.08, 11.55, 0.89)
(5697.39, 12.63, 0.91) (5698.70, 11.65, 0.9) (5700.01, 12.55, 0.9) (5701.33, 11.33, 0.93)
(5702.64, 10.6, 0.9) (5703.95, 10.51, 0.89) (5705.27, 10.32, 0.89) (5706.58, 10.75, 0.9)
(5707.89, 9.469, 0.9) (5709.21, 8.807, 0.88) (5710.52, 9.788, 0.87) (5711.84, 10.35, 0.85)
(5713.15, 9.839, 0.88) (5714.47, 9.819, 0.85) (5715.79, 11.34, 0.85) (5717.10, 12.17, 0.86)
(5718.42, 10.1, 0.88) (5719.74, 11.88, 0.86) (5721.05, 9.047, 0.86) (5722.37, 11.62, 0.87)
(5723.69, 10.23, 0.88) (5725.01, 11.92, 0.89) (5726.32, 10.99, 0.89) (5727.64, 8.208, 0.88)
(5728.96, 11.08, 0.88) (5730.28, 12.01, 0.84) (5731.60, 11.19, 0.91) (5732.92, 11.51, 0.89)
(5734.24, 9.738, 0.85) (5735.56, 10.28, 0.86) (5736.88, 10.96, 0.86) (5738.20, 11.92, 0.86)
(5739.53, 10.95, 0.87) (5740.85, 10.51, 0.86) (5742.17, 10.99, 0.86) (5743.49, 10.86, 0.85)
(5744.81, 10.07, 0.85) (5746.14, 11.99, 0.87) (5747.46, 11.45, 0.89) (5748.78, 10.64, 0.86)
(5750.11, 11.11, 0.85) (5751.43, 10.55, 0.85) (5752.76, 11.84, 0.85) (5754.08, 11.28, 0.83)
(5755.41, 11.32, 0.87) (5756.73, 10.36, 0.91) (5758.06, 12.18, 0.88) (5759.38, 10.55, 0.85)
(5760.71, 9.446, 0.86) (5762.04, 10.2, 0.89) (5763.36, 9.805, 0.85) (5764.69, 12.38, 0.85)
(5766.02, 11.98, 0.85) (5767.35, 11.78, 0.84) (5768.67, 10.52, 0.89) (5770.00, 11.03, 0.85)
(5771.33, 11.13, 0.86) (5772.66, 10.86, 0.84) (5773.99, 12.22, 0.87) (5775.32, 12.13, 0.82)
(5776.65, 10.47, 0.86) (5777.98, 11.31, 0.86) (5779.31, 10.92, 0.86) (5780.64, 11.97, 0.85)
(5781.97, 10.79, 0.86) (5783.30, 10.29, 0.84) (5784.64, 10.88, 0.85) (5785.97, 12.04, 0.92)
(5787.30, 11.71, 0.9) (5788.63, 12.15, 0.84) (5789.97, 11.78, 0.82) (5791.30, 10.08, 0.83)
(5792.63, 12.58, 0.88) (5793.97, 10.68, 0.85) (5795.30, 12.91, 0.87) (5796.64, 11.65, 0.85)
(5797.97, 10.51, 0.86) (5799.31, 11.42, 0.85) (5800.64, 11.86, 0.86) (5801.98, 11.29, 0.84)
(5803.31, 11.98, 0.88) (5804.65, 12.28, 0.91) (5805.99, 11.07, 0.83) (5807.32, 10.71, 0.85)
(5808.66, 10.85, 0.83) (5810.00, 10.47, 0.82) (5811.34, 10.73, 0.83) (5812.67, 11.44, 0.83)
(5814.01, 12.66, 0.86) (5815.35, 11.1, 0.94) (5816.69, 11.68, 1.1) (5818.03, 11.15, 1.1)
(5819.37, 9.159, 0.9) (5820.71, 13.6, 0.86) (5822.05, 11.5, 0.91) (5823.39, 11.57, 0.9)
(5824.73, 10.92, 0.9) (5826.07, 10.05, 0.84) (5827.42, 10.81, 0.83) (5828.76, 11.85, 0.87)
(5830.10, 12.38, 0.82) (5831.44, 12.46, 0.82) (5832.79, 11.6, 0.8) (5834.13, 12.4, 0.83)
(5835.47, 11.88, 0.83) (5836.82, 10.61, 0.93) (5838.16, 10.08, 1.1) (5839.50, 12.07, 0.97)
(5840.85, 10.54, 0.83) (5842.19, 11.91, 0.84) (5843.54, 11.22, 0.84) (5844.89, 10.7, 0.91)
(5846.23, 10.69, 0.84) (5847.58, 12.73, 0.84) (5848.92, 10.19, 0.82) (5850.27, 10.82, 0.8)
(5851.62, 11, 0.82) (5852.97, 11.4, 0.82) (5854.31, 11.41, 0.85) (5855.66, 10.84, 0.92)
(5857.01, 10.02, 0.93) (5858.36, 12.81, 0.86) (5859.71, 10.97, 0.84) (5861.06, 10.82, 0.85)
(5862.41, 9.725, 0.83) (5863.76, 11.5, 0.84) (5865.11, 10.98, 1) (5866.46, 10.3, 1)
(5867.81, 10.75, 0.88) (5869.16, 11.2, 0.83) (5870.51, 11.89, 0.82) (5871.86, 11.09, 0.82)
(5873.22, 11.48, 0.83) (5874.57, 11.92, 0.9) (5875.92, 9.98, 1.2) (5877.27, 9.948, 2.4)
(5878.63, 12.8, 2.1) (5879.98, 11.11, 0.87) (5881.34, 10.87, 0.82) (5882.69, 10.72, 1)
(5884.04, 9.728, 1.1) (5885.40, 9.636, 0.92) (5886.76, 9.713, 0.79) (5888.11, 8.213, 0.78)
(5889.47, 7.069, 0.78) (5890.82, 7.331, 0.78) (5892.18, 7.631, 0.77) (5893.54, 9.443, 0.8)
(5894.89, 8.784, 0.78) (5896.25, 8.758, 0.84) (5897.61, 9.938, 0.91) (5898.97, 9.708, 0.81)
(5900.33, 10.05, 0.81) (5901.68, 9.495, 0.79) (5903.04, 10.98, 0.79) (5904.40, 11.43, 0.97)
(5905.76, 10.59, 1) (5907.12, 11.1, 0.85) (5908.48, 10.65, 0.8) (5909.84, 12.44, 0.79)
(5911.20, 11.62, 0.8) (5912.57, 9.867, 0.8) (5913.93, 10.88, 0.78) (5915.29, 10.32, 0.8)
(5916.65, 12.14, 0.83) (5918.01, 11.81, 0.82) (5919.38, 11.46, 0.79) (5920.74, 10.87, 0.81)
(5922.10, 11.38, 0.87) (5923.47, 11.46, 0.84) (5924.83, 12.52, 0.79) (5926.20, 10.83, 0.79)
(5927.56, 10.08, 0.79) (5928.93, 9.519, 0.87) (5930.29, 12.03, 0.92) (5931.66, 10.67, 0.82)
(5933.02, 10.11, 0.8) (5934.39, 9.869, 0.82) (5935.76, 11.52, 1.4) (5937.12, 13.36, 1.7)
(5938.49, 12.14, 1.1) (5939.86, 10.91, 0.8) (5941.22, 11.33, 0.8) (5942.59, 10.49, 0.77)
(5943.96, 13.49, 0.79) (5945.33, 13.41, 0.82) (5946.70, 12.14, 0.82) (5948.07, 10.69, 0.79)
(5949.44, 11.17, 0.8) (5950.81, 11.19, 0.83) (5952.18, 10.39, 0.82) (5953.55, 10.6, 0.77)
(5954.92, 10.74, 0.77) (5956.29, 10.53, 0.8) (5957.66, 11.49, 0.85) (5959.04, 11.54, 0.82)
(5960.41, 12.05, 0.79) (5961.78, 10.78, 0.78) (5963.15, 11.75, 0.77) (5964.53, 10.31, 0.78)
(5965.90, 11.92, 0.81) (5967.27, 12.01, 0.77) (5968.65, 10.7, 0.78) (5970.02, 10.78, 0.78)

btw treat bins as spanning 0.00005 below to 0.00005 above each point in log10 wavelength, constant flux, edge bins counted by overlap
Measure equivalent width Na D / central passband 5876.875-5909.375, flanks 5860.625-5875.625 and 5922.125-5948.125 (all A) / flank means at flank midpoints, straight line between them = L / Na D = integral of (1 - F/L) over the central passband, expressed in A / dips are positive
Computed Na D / 3.9 A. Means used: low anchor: 11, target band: 9.84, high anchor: 11.4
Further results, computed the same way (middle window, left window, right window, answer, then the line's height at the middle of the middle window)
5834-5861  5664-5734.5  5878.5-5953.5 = -1.1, 10.8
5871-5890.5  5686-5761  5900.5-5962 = 1.5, 11.1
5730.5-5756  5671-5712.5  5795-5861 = 0.3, 11.2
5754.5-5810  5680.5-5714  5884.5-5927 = -3.1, 10.7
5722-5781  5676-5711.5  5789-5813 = 1.0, 11.2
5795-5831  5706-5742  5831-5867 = -1.2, 11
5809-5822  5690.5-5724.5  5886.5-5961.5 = -0.6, 10.8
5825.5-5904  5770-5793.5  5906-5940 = 4.3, 11.2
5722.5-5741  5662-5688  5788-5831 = 0.6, 11.2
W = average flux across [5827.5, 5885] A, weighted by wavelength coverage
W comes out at 11.2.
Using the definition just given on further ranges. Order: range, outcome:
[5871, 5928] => 10.4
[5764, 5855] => 11.4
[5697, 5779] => 10.9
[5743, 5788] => 11.1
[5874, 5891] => 9.99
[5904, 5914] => 11.1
